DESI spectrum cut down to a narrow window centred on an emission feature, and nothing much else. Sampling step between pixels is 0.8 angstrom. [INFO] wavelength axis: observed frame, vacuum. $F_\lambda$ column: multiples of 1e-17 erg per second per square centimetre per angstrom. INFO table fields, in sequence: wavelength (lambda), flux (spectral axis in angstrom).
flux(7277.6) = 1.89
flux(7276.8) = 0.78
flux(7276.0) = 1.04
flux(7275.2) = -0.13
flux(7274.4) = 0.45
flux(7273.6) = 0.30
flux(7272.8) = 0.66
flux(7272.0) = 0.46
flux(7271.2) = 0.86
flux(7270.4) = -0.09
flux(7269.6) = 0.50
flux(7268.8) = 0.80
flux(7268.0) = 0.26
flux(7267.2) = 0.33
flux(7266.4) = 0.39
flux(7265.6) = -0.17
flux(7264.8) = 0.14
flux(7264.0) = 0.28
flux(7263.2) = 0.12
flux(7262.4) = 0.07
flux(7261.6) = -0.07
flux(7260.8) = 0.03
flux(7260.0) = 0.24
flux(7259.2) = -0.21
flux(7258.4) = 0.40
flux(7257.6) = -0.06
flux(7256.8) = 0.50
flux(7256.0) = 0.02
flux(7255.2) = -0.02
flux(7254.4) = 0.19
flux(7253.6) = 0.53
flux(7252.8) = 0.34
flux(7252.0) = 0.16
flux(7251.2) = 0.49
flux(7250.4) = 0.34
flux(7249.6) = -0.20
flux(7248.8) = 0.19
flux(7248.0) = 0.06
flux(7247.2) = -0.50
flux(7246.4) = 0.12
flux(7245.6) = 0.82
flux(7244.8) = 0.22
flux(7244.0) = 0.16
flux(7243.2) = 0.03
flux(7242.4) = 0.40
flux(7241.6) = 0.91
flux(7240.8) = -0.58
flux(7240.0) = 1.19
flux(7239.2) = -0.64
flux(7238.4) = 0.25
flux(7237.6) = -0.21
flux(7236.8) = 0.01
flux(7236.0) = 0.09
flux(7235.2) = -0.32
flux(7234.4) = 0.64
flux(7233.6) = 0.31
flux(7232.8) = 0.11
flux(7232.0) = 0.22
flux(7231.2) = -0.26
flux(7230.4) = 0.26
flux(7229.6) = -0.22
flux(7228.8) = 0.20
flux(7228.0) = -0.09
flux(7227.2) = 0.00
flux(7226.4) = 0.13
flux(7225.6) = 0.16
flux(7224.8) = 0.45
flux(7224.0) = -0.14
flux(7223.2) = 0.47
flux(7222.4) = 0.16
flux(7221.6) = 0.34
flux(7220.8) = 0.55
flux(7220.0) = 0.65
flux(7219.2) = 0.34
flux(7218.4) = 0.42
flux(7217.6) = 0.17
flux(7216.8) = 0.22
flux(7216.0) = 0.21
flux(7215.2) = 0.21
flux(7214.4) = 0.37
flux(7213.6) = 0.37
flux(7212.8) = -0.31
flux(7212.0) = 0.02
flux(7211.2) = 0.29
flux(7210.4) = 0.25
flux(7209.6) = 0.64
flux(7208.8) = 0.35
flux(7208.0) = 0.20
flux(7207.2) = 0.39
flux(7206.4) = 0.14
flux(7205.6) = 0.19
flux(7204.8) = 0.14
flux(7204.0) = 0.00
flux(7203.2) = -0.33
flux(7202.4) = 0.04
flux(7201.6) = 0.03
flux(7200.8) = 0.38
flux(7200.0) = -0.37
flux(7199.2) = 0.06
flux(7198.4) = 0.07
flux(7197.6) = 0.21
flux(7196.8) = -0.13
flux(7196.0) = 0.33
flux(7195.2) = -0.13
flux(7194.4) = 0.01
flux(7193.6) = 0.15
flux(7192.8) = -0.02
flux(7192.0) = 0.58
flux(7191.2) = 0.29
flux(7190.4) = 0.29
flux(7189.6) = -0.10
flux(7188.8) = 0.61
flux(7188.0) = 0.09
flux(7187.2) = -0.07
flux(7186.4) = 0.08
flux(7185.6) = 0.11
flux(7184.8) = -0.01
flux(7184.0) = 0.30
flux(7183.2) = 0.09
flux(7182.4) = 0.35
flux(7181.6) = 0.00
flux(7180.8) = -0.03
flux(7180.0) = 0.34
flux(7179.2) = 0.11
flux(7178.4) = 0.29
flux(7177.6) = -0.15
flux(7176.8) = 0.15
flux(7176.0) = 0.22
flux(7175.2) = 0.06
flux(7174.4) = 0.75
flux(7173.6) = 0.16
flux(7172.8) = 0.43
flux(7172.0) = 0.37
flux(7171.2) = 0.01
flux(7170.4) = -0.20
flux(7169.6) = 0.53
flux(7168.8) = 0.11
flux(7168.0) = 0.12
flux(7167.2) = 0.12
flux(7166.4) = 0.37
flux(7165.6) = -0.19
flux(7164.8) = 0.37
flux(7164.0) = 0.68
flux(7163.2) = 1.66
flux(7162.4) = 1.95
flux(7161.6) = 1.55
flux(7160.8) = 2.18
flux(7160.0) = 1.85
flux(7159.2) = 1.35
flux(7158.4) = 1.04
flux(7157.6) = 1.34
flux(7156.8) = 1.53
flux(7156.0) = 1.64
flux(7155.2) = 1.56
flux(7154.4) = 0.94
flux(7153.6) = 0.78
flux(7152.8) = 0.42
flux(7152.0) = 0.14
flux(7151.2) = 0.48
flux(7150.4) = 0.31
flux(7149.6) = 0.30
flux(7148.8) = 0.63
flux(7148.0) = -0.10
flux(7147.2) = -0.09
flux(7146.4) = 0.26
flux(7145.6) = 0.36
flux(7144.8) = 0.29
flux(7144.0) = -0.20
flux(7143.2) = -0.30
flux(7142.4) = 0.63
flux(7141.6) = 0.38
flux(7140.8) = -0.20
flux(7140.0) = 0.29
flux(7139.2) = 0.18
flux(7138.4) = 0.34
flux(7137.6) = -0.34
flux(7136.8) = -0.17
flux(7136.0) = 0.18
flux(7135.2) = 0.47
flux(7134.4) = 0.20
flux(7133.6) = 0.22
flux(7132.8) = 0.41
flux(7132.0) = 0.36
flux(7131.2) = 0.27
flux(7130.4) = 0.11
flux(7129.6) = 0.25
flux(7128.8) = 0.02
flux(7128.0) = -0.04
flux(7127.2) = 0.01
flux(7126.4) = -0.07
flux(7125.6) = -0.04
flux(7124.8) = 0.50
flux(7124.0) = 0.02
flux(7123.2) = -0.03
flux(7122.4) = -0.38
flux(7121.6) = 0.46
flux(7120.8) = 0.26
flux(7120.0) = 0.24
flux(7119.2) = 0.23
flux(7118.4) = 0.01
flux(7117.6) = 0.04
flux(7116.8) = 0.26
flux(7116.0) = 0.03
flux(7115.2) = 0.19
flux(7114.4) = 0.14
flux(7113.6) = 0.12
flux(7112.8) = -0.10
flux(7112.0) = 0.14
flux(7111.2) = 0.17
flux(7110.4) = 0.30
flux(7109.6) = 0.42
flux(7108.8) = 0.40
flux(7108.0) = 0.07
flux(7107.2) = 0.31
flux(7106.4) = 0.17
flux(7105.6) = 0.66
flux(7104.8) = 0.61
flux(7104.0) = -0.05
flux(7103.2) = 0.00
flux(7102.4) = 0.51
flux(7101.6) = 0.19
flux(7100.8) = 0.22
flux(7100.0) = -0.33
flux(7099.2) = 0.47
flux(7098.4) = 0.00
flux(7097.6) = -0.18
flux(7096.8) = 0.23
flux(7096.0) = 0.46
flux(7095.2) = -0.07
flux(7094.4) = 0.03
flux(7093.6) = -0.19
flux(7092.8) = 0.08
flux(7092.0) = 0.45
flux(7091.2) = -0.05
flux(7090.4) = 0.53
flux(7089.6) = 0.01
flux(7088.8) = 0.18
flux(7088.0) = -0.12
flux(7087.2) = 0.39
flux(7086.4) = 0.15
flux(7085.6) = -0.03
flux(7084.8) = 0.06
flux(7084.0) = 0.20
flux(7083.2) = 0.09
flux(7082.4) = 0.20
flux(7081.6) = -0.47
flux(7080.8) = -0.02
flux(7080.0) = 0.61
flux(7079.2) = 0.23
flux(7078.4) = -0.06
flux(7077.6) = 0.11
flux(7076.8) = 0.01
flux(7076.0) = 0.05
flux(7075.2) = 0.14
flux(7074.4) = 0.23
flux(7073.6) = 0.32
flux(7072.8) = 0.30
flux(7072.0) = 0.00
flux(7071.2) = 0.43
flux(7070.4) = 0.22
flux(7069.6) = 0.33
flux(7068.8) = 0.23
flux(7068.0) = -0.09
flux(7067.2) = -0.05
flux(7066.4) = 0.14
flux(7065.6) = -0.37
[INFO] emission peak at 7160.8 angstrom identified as [O II]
